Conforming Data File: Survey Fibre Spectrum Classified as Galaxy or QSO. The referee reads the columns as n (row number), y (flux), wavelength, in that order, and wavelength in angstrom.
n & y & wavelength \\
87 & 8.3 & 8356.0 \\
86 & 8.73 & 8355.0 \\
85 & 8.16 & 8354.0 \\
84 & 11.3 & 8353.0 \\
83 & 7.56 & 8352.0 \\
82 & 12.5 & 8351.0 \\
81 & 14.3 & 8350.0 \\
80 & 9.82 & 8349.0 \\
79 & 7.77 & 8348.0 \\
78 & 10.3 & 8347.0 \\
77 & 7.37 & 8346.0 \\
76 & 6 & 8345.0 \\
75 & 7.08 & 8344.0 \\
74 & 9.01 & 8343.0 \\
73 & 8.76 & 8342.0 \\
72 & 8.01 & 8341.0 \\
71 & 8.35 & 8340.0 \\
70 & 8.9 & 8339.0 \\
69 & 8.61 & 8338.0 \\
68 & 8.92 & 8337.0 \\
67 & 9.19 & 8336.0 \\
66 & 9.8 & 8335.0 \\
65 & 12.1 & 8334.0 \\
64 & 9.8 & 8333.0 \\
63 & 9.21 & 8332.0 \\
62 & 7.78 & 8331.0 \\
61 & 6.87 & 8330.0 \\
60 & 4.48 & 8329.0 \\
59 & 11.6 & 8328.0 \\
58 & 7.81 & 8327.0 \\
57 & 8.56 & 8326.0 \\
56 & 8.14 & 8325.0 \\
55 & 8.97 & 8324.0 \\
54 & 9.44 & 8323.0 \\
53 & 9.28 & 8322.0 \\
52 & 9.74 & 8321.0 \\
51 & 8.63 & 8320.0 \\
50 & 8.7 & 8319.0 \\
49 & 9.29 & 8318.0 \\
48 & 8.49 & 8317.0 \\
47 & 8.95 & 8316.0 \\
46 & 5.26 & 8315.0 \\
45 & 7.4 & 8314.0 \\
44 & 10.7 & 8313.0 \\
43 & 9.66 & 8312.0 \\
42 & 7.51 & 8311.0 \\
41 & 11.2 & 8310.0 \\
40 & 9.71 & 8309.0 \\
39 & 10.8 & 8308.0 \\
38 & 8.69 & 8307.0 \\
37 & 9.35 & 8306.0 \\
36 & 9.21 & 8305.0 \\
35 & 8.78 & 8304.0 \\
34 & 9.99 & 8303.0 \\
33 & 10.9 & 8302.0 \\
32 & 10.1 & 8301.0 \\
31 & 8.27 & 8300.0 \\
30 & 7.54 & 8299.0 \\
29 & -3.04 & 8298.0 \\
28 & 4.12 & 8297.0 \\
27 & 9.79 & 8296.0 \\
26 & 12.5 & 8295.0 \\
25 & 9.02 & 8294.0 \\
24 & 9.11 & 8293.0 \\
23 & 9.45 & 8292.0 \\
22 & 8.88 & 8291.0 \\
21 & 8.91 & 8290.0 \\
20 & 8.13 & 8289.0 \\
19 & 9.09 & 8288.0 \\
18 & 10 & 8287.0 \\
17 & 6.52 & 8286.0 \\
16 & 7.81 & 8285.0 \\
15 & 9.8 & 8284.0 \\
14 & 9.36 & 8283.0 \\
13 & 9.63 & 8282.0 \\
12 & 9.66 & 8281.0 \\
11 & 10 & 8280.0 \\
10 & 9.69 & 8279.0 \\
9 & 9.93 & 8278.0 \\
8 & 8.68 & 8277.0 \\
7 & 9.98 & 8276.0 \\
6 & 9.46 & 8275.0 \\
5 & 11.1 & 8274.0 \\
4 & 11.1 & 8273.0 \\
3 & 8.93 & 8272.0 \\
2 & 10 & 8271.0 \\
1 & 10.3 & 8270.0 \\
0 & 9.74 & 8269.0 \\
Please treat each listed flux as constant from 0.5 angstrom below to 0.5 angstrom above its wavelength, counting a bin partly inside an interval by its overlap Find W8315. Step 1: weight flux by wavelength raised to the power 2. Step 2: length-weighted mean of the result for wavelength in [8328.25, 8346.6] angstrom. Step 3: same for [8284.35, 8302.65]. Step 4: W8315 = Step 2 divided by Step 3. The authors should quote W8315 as 1.0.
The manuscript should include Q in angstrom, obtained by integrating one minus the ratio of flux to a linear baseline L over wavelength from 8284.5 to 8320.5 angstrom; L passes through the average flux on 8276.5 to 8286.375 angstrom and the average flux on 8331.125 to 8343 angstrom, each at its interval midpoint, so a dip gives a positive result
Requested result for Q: 2.2 angstrom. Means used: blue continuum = 9.14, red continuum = 9.19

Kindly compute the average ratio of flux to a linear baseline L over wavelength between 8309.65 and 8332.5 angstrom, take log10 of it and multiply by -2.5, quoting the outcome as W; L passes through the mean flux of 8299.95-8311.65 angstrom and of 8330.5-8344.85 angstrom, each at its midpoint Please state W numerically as 0.083 mag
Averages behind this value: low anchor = 9.59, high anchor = 8.89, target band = 8.58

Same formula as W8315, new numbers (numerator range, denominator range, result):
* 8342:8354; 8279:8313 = 1.06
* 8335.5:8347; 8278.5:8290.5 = 0.93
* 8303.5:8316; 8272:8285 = 0.93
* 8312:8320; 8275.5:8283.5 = 0.89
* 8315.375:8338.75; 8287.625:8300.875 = 1.13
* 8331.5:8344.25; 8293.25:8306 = 1.12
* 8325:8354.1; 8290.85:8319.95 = 1.05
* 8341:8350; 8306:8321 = 0.96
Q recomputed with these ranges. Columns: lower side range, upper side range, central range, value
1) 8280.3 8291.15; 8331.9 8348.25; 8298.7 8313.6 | -1.1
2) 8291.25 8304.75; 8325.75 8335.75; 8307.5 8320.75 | -0.7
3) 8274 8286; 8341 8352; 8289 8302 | 1.9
